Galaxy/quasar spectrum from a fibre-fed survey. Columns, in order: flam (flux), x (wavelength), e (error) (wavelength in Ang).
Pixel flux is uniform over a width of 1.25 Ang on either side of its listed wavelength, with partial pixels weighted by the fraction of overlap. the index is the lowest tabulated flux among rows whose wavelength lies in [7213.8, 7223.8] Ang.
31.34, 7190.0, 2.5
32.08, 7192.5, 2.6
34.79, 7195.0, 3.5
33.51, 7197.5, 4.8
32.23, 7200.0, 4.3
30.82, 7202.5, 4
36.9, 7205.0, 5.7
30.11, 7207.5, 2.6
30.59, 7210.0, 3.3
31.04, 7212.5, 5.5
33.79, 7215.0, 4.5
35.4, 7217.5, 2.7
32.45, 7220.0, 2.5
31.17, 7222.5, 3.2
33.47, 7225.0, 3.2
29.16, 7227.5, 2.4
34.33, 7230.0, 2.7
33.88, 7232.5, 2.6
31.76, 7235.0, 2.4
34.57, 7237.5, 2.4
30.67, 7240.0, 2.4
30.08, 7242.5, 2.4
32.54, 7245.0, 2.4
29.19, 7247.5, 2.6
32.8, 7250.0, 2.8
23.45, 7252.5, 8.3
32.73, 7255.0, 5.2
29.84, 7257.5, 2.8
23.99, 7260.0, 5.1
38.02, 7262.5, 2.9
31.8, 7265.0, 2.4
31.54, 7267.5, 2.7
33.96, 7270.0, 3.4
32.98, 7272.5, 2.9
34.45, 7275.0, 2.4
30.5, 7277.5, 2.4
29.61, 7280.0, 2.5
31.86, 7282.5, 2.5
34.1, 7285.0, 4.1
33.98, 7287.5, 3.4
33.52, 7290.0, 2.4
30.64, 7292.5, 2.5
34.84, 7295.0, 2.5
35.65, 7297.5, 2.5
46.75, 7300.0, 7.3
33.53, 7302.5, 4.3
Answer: 31.17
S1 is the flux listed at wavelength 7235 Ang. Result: 31.76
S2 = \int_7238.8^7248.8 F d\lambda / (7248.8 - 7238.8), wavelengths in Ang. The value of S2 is 30.6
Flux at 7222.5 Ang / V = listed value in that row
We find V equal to 31.17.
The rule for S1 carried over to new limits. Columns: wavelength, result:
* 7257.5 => 29.84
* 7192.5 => 32.08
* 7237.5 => 34.57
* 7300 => 46.75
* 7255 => 32.73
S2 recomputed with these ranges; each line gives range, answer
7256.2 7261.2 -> 27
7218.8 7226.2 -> 32.4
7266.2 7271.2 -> 32.7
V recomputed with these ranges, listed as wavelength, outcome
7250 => 32.8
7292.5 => 30.64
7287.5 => 33.98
